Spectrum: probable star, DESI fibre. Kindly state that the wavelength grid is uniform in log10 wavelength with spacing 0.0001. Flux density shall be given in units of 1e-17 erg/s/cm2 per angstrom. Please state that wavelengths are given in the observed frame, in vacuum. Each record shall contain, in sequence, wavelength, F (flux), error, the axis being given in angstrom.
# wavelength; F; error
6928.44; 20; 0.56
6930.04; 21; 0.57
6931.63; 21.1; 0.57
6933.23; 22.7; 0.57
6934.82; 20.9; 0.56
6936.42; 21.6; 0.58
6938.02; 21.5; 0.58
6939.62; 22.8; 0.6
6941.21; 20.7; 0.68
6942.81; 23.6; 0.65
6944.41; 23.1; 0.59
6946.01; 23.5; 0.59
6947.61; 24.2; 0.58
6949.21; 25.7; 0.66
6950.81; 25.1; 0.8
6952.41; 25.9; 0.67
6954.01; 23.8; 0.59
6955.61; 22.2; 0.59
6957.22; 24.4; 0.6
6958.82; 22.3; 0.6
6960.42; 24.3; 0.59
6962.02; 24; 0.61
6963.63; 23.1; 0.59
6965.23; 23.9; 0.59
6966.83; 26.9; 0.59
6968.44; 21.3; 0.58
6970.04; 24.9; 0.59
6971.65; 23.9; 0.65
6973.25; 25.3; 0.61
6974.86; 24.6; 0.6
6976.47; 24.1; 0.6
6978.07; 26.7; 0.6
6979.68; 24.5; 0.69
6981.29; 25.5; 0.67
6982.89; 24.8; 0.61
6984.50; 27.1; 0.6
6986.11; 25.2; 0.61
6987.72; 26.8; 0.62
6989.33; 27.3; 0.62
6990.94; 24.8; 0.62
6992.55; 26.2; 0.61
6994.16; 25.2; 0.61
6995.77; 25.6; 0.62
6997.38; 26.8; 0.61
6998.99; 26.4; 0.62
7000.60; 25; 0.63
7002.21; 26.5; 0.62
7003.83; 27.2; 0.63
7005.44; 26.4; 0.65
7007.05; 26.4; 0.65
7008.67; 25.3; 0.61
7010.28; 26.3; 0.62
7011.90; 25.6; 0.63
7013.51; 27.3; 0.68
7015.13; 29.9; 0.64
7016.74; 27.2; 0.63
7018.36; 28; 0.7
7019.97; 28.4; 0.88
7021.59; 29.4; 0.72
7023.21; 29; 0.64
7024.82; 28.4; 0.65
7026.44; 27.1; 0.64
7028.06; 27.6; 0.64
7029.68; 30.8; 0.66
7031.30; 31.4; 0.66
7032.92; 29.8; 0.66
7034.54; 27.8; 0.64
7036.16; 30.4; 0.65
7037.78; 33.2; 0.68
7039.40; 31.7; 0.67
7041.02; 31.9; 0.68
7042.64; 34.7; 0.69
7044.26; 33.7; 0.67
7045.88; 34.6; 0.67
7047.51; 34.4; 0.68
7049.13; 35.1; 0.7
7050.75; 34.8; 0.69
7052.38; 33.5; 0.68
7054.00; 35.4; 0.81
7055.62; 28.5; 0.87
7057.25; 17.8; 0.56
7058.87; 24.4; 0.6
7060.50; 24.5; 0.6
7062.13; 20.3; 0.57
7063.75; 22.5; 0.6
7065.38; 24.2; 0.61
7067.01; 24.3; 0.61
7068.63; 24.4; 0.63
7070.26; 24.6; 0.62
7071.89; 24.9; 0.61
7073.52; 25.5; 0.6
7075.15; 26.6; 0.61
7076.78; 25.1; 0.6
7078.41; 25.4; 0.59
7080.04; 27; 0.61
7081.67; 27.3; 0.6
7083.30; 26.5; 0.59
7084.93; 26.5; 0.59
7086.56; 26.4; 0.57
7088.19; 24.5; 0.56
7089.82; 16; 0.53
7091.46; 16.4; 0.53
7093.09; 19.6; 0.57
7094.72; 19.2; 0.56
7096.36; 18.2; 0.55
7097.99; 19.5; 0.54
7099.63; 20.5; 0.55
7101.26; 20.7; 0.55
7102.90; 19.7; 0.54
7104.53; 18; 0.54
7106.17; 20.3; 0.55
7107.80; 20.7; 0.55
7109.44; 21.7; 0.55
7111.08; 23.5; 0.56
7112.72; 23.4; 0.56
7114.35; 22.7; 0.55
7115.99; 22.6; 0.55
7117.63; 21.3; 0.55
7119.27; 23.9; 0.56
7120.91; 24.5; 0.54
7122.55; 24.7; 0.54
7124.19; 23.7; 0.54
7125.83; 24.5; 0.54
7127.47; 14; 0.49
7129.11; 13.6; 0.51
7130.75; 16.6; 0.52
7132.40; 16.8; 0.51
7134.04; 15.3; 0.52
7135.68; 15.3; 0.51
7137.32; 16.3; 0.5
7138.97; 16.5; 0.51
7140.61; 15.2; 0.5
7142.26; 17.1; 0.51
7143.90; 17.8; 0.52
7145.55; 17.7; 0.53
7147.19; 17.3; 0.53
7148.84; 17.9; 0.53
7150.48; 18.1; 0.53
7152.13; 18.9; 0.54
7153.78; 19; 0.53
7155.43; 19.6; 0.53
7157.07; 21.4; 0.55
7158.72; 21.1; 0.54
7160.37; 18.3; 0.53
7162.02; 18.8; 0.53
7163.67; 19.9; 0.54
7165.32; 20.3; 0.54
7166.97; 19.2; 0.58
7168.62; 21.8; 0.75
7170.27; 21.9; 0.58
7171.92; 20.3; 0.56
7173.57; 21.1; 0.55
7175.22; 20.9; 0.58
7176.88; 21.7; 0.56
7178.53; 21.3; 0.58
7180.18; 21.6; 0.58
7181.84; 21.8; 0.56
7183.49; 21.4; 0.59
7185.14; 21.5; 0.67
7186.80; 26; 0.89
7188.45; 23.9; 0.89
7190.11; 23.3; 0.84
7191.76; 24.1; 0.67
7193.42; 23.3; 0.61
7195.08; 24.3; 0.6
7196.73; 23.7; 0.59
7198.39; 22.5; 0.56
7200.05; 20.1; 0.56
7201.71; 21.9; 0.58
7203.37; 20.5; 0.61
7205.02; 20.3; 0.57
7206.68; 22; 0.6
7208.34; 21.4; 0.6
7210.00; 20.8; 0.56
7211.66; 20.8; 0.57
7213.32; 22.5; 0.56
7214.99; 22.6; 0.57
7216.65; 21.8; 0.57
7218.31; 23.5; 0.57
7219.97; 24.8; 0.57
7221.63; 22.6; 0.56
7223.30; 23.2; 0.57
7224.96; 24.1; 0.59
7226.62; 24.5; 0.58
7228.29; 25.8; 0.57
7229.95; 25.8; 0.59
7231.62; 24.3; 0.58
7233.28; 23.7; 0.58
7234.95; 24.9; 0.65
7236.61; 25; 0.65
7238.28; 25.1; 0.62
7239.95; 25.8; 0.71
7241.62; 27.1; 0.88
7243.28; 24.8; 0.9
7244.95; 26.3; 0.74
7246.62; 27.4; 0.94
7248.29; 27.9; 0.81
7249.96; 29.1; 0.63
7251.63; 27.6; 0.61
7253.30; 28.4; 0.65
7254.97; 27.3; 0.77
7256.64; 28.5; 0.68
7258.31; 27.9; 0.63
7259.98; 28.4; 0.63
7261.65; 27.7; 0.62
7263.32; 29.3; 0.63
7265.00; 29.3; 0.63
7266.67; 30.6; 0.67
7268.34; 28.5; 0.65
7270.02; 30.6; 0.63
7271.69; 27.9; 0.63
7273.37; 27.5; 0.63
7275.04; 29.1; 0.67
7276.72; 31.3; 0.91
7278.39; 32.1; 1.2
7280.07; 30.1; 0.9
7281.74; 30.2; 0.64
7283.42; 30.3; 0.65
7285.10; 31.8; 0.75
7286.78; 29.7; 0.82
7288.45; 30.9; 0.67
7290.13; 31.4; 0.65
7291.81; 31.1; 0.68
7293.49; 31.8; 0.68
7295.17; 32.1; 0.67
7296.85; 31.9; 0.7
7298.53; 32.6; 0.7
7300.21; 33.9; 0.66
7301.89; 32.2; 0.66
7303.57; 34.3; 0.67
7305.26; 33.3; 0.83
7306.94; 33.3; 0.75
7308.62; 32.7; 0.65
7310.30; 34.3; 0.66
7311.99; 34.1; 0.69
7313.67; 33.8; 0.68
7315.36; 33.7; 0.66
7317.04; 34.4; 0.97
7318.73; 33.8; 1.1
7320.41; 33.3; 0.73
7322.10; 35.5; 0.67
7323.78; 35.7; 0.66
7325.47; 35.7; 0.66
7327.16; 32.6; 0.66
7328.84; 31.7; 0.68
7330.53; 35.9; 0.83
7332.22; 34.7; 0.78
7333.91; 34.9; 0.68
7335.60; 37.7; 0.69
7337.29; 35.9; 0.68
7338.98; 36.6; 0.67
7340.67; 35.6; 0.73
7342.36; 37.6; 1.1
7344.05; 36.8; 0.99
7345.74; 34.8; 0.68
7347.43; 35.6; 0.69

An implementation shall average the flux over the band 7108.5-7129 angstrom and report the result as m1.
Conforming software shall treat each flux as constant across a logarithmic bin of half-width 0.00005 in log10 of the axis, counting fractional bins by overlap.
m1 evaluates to 22.2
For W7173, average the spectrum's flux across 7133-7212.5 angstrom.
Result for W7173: 20.3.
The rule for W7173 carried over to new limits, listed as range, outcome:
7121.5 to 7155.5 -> 17.9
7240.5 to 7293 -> 29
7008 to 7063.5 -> 29.3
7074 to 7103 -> 22.6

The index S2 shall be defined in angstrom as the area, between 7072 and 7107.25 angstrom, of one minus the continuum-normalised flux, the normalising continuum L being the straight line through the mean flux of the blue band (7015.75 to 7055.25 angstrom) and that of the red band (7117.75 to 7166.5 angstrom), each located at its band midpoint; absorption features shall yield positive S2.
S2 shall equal 3.68 angstrom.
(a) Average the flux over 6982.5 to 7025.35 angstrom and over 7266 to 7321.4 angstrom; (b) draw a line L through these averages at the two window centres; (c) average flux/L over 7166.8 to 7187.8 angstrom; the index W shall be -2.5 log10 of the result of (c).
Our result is 0.34 mag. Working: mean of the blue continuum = 26.8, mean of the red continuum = 31.8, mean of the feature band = 21.7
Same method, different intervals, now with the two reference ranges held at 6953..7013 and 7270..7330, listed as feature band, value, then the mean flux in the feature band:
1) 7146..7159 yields 0.46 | 19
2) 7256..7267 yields 0.10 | 28.7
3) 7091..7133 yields 0.34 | 20.4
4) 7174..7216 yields 0.33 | 22.2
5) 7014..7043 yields -0.14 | 29.7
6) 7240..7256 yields 0.14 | 27.3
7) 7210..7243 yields 0.26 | 24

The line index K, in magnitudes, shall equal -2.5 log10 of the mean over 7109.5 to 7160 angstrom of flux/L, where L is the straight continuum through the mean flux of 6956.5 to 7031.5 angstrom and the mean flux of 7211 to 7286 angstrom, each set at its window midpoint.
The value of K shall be 0.34 mag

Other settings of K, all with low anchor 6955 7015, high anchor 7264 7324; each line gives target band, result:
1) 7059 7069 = 0.155 mag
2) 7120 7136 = 0.431 mag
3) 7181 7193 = 0.267 mag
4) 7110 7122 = 0.211 mag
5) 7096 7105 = 0.380 mag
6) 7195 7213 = 0.356 mag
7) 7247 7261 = 0.107 mag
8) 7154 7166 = 0.412 mag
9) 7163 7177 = 0.372 mag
